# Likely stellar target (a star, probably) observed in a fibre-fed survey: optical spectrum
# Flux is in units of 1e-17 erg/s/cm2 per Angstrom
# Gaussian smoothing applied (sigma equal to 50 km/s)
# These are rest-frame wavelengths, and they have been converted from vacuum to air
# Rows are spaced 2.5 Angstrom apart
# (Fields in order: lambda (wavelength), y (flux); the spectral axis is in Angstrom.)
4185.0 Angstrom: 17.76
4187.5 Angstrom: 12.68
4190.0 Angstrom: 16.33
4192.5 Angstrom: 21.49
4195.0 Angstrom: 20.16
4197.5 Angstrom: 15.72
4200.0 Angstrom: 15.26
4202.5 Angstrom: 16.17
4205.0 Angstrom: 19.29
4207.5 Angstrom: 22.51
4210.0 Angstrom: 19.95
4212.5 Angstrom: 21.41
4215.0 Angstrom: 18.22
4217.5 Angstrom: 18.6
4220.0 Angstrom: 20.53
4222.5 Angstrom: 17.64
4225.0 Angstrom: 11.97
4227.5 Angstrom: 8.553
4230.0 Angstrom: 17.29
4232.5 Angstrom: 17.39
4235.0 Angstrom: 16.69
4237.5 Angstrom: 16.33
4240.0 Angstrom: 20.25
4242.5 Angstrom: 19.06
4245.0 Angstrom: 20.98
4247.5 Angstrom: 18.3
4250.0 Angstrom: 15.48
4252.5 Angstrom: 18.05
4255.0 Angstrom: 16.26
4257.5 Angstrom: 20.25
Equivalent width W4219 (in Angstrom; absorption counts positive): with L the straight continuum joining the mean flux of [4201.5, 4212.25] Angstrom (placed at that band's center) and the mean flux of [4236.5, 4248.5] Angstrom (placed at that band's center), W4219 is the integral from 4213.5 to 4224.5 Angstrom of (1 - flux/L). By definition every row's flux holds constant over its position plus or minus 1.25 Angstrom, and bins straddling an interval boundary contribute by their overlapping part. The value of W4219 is 0.7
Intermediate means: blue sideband 19.7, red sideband 19.1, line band 18.3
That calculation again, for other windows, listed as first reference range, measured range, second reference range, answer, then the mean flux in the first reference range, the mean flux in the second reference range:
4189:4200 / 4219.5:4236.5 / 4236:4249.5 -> 2.8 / 18.1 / 18.7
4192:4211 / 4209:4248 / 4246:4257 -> 0.6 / 18.7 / 17.3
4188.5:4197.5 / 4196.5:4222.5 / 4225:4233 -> -3.9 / 18.6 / 13.8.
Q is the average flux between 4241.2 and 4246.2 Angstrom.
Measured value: 20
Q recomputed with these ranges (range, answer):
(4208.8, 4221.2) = 19.7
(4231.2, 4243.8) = 18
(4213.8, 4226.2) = 17.4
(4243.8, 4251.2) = 18.3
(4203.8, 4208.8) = 20.9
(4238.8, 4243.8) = 19.7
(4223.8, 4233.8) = 13.8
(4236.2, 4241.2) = 18.3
